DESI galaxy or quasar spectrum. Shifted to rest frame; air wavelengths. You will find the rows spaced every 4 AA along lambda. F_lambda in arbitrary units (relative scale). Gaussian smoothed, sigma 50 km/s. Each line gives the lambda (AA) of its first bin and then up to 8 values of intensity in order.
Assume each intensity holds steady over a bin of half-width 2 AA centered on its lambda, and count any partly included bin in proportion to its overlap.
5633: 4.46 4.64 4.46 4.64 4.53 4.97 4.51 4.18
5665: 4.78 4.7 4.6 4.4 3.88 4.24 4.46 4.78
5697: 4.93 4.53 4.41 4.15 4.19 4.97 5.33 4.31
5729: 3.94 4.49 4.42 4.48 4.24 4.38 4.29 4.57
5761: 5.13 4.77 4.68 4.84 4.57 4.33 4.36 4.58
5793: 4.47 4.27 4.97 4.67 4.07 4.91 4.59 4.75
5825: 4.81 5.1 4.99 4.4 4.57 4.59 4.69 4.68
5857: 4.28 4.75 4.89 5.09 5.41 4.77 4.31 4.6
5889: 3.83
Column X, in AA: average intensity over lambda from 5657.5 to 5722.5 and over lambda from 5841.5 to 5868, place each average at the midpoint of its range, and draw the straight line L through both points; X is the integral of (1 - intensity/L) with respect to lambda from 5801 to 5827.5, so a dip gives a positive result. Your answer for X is -0.2 AA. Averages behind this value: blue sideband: 4.53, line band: 4.67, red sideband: 4.66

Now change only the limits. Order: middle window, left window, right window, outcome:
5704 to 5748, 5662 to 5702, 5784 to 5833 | 1.1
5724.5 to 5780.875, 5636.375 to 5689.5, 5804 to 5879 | 1.4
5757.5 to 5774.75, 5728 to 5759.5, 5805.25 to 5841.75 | -1.4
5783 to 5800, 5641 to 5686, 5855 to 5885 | 0.8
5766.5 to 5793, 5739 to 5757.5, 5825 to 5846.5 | -0.3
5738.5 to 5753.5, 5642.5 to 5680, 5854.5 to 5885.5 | 1.0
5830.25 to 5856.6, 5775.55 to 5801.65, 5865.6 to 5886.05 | 0.4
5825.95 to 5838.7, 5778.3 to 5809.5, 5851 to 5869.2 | -0.6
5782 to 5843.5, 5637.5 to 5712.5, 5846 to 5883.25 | 0.8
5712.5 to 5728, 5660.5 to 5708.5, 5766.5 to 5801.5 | -0.7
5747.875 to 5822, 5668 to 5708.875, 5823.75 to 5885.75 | 0.7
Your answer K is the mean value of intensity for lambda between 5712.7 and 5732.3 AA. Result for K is 4.58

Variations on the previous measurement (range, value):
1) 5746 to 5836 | 4.63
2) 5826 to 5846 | 4.74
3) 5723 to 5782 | 4.5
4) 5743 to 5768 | 4.57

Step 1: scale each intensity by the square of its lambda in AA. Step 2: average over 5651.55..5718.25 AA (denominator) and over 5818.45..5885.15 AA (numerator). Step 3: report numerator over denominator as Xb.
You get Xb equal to 1.12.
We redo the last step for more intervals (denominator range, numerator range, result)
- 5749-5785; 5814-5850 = 1.05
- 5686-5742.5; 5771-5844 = 1.06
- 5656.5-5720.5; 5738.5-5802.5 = 1.04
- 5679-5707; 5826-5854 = 1.11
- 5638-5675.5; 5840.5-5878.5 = 1.12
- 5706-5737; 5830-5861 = 1.08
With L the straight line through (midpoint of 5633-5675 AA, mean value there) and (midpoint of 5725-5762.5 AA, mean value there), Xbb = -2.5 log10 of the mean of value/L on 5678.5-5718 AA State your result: 0.02 mag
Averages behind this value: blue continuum 4.59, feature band 4.44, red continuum 4.42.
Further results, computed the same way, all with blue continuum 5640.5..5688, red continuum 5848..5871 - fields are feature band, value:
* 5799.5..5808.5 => -0.01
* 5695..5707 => -0.02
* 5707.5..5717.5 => 0.04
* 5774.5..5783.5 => 0.04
